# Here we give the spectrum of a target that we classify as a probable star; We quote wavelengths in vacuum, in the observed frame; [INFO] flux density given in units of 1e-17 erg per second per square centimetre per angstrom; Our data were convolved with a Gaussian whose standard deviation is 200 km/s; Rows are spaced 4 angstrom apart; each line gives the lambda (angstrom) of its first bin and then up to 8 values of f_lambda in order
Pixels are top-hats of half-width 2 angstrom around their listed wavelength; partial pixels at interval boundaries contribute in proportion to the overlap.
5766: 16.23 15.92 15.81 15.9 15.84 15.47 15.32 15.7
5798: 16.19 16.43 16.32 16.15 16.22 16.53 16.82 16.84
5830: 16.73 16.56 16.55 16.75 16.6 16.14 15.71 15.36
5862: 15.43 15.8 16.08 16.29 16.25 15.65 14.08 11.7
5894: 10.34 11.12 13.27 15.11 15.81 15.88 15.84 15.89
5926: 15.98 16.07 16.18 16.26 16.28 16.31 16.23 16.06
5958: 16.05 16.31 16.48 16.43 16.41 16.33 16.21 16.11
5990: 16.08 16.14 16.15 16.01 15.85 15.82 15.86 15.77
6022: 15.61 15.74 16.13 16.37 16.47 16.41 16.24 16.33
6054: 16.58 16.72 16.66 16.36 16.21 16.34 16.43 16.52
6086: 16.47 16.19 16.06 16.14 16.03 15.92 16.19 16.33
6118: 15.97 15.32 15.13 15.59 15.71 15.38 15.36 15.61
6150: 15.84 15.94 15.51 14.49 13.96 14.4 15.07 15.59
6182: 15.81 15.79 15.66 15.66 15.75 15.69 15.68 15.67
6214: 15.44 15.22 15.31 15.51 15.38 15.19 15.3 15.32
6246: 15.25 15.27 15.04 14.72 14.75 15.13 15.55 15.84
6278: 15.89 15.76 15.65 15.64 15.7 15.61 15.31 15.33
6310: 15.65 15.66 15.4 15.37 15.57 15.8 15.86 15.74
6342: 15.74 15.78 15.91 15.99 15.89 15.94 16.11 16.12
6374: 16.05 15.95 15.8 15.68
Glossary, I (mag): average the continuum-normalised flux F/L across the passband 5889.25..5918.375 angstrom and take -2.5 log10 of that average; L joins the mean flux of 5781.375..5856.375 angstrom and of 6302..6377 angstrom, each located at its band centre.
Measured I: 0.19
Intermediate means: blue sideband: 16.3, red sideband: 15.8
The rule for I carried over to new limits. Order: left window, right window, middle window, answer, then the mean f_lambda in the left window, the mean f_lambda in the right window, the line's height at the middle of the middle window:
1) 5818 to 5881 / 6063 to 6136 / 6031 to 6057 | -0.02 mag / 16.3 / 16.1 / 16.1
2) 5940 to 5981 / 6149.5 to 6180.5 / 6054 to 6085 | -0.06 mag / 16.3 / 15.1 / 15.6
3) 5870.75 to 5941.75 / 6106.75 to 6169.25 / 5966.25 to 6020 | -0.07 mag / 14.9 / 15.5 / 15.1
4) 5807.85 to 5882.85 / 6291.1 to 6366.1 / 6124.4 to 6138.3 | 0.03 mag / 16.2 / 15.7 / 15.9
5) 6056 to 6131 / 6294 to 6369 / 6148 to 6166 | 0.05 mag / 16.1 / 15.7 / 16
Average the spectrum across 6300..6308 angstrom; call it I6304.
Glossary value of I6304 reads 15.3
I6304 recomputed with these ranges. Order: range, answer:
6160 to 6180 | 14.7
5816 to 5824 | 16.7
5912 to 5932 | 15.9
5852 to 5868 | 15.6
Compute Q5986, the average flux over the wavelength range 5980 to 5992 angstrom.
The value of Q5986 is 16.1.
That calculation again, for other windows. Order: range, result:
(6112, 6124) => 15.9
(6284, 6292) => 15.6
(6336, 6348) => 15.8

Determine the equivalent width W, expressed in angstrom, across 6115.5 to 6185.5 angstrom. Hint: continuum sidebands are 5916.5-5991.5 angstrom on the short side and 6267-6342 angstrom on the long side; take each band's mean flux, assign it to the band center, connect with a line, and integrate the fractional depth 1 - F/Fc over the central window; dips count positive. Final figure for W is 2.30 angstrom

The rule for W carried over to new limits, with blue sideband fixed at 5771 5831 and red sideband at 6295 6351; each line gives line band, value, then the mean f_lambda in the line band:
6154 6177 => 1.37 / 14.8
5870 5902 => 4.57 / 13.8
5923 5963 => -0.41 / 16.2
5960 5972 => -0.32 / 16.4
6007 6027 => 0.20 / 15.8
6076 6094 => -0.58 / 16.4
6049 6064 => -0.67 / 16.6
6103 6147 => 0.35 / 15.7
